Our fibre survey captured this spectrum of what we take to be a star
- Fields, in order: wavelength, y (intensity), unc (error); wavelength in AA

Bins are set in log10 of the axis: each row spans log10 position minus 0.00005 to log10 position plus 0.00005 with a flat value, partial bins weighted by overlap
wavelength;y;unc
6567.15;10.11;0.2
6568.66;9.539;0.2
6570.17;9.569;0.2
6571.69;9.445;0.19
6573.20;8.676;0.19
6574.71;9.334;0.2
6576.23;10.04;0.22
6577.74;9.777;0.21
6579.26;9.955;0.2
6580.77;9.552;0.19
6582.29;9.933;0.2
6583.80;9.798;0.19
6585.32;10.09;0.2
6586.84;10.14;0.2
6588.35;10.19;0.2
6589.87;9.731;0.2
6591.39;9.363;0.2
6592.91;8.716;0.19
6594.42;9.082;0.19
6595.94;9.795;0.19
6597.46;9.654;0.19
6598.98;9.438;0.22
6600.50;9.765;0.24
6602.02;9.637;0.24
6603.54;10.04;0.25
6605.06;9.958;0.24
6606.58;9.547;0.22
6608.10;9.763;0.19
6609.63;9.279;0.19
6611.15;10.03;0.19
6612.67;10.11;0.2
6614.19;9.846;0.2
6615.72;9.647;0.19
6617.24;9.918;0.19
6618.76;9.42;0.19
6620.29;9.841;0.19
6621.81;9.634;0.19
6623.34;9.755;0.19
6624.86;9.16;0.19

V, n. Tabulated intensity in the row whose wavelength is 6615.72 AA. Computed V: 9.647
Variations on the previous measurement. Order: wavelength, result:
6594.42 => 9.082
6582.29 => 9.933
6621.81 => 9.634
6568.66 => 9.539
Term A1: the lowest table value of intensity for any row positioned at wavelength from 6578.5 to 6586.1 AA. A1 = 9.552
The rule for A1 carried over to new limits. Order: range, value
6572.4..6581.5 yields 8.676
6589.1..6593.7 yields 8.716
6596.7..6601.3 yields 9.438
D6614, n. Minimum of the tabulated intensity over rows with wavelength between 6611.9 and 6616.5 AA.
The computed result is 9.647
